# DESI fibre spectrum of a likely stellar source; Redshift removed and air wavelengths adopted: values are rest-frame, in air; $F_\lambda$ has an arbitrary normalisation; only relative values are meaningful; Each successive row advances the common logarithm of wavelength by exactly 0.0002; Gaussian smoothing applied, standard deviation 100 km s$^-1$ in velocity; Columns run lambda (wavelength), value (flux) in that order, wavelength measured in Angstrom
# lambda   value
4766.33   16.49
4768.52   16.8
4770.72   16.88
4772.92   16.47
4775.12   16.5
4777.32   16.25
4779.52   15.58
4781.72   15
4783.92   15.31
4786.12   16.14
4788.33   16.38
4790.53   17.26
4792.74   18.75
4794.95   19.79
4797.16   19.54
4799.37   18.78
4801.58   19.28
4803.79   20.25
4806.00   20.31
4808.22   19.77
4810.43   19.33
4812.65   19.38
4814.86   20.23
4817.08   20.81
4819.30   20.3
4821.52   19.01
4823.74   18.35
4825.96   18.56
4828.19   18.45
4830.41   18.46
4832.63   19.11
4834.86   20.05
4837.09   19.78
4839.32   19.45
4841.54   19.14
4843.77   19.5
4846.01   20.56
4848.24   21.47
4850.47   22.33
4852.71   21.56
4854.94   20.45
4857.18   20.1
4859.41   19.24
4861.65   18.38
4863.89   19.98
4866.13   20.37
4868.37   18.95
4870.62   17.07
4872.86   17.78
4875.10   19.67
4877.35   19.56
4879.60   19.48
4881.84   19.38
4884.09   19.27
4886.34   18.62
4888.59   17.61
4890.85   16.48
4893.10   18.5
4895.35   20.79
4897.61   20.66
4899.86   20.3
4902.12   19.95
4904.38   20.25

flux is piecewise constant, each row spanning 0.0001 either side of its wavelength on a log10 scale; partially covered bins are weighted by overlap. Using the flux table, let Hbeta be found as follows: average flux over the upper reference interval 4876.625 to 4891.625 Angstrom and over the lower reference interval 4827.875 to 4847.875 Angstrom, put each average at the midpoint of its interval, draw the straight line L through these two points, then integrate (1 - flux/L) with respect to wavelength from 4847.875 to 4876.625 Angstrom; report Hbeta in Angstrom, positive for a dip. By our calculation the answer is -1.0 Angstrom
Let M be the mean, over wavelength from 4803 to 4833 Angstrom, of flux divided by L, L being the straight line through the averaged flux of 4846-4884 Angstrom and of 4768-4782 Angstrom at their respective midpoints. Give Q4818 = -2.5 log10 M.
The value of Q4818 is -0.090 mag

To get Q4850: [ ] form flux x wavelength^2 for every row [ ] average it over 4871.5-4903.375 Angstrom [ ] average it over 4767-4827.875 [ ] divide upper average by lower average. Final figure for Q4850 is 1.09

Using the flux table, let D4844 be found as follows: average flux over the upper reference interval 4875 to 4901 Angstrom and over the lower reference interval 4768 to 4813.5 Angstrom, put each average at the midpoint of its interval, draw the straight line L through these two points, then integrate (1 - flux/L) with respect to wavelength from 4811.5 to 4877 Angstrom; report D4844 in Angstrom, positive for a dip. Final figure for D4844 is -3.7 Angstrom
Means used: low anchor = 17.8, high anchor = 19.2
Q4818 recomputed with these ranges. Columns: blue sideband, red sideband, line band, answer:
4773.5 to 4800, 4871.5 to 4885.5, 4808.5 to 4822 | -0.13 mag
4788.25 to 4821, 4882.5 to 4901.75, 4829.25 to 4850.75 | -0.03 mag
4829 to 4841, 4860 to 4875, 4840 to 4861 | -0.07 mag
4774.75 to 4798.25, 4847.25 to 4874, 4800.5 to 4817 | -0.12 mag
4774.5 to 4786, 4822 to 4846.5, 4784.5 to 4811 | -0.11 mag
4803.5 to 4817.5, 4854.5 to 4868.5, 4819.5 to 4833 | 0.06 mag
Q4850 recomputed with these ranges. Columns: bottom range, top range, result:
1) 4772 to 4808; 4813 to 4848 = 1.12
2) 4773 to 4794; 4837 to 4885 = 1.24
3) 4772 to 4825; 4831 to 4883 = 1.10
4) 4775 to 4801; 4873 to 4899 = 1.16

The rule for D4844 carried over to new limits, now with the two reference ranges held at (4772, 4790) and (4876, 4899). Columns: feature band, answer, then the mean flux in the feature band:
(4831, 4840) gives -1.01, 19.5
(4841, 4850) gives -1.28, 20.4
